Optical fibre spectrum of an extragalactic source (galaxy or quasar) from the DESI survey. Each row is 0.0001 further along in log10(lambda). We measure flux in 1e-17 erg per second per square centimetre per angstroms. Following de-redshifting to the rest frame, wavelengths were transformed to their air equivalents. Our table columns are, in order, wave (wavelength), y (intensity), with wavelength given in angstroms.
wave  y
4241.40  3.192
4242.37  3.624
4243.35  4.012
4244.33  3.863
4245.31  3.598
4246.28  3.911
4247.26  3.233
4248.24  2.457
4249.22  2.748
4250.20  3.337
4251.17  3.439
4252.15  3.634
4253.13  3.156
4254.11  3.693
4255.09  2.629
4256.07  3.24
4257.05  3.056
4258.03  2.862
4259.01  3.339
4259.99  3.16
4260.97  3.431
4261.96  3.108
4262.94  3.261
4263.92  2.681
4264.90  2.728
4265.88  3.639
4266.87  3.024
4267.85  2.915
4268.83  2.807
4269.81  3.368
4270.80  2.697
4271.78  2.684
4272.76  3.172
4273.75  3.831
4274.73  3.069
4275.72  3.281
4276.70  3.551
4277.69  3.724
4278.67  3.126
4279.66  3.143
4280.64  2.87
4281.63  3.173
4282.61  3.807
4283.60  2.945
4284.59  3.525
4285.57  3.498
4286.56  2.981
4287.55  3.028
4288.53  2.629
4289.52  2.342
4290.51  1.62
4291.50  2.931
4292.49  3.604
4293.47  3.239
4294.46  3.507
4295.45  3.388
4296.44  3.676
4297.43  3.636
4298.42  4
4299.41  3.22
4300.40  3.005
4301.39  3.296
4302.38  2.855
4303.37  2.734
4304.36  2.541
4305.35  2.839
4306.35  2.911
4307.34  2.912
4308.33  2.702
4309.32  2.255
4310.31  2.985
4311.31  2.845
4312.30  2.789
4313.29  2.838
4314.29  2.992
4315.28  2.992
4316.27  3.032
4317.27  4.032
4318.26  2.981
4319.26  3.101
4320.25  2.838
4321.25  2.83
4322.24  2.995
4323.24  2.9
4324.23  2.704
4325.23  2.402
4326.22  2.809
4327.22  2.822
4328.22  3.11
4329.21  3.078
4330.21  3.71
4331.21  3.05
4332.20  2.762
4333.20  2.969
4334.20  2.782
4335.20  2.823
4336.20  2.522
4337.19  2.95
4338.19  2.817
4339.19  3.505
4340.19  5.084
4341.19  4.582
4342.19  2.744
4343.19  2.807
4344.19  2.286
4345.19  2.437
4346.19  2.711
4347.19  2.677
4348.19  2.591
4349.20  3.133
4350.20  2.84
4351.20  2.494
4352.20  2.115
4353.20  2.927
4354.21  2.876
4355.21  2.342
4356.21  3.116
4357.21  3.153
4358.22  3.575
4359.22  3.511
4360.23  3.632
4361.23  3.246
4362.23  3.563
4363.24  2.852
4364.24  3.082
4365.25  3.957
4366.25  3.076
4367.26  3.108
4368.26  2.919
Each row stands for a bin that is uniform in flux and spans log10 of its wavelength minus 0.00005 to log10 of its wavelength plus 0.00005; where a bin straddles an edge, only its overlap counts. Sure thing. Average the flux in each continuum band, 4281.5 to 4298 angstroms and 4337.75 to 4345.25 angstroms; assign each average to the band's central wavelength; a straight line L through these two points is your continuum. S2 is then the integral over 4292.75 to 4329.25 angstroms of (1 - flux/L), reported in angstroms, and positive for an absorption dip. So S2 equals 2.3 angstroms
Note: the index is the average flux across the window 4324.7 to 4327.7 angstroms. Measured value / 2.68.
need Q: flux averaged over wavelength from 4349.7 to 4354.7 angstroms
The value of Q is 2.65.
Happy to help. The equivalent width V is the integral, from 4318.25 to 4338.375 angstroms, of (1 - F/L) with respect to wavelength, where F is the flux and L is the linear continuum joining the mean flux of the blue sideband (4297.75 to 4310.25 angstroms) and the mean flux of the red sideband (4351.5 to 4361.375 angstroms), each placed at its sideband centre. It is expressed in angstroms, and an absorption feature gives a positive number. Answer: 0.6 angstroms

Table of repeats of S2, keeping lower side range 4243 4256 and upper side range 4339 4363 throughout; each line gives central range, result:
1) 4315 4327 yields 0.7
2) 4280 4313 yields 1.9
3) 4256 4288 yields 1.1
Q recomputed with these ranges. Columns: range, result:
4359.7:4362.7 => 3.48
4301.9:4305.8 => 2.74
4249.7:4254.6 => 3.45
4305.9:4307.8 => 2.91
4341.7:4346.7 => 2.6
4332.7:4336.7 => 2.78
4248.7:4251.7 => 3.18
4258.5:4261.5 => 3.3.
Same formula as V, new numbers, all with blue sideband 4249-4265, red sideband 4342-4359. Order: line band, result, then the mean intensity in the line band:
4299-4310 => 0.5 angstroms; 2.84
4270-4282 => -0.4 angstroms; 3.2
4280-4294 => 0.1 angstroms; 3.02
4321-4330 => 0.0 angstroms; 2.88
